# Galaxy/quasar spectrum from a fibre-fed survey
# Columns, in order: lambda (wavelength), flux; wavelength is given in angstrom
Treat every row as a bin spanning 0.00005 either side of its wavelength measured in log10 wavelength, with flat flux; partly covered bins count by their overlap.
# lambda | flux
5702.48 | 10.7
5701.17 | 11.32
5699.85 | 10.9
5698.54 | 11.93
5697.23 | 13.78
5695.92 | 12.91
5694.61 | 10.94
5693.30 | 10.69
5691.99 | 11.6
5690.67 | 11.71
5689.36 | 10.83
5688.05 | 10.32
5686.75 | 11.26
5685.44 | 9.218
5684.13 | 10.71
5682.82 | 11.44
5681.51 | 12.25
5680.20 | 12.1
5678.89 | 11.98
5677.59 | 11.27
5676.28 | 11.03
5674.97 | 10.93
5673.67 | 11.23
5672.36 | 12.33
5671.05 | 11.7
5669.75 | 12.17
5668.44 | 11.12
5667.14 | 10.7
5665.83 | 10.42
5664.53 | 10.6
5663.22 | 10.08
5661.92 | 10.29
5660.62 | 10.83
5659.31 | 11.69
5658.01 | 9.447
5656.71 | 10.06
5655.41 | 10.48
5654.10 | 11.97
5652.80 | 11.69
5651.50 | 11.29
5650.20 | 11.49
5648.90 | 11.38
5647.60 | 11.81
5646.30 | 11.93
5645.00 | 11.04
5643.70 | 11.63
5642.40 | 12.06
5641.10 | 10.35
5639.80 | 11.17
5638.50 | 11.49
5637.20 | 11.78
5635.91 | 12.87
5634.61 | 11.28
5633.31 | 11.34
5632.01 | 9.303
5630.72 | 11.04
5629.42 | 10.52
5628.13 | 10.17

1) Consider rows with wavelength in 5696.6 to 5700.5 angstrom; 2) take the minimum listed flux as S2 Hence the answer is 10.9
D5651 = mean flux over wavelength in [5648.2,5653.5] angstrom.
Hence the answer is 11.5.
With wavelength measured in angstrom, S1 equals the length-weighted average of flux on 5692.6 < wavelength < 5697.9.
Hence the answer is 12.1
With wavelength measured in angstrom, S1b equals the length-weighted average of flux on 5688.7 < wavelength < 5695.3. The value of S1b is 11.2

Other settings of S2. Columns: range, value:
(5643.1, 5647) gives 11.04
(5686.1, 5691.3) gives 10.32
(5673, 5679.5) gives 10.93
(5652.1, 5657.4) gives 10.06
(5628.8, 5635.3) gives 9.303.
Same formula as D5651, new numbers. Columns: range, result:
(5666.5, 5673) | 11.6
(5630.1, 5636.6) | 11.2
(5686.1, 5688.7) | 10.8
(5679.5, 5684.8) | 11.6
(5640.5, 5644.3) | 11.4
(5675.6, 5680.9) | 11.6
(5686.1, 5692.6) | 11.1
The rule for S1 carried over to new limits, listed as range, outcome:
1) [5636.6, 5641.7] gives 11.2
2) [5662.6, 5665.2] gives 10.3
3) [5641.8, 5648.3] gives 11.7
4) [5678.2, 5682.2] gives 12.1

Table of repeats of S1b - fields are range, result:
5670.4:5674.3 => 11.7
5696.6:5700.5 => 12.2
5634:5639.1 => 11.9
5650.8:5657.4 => 11.1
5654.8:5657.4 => 10.3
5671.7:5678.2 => 11.3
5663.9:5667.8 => 10.6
